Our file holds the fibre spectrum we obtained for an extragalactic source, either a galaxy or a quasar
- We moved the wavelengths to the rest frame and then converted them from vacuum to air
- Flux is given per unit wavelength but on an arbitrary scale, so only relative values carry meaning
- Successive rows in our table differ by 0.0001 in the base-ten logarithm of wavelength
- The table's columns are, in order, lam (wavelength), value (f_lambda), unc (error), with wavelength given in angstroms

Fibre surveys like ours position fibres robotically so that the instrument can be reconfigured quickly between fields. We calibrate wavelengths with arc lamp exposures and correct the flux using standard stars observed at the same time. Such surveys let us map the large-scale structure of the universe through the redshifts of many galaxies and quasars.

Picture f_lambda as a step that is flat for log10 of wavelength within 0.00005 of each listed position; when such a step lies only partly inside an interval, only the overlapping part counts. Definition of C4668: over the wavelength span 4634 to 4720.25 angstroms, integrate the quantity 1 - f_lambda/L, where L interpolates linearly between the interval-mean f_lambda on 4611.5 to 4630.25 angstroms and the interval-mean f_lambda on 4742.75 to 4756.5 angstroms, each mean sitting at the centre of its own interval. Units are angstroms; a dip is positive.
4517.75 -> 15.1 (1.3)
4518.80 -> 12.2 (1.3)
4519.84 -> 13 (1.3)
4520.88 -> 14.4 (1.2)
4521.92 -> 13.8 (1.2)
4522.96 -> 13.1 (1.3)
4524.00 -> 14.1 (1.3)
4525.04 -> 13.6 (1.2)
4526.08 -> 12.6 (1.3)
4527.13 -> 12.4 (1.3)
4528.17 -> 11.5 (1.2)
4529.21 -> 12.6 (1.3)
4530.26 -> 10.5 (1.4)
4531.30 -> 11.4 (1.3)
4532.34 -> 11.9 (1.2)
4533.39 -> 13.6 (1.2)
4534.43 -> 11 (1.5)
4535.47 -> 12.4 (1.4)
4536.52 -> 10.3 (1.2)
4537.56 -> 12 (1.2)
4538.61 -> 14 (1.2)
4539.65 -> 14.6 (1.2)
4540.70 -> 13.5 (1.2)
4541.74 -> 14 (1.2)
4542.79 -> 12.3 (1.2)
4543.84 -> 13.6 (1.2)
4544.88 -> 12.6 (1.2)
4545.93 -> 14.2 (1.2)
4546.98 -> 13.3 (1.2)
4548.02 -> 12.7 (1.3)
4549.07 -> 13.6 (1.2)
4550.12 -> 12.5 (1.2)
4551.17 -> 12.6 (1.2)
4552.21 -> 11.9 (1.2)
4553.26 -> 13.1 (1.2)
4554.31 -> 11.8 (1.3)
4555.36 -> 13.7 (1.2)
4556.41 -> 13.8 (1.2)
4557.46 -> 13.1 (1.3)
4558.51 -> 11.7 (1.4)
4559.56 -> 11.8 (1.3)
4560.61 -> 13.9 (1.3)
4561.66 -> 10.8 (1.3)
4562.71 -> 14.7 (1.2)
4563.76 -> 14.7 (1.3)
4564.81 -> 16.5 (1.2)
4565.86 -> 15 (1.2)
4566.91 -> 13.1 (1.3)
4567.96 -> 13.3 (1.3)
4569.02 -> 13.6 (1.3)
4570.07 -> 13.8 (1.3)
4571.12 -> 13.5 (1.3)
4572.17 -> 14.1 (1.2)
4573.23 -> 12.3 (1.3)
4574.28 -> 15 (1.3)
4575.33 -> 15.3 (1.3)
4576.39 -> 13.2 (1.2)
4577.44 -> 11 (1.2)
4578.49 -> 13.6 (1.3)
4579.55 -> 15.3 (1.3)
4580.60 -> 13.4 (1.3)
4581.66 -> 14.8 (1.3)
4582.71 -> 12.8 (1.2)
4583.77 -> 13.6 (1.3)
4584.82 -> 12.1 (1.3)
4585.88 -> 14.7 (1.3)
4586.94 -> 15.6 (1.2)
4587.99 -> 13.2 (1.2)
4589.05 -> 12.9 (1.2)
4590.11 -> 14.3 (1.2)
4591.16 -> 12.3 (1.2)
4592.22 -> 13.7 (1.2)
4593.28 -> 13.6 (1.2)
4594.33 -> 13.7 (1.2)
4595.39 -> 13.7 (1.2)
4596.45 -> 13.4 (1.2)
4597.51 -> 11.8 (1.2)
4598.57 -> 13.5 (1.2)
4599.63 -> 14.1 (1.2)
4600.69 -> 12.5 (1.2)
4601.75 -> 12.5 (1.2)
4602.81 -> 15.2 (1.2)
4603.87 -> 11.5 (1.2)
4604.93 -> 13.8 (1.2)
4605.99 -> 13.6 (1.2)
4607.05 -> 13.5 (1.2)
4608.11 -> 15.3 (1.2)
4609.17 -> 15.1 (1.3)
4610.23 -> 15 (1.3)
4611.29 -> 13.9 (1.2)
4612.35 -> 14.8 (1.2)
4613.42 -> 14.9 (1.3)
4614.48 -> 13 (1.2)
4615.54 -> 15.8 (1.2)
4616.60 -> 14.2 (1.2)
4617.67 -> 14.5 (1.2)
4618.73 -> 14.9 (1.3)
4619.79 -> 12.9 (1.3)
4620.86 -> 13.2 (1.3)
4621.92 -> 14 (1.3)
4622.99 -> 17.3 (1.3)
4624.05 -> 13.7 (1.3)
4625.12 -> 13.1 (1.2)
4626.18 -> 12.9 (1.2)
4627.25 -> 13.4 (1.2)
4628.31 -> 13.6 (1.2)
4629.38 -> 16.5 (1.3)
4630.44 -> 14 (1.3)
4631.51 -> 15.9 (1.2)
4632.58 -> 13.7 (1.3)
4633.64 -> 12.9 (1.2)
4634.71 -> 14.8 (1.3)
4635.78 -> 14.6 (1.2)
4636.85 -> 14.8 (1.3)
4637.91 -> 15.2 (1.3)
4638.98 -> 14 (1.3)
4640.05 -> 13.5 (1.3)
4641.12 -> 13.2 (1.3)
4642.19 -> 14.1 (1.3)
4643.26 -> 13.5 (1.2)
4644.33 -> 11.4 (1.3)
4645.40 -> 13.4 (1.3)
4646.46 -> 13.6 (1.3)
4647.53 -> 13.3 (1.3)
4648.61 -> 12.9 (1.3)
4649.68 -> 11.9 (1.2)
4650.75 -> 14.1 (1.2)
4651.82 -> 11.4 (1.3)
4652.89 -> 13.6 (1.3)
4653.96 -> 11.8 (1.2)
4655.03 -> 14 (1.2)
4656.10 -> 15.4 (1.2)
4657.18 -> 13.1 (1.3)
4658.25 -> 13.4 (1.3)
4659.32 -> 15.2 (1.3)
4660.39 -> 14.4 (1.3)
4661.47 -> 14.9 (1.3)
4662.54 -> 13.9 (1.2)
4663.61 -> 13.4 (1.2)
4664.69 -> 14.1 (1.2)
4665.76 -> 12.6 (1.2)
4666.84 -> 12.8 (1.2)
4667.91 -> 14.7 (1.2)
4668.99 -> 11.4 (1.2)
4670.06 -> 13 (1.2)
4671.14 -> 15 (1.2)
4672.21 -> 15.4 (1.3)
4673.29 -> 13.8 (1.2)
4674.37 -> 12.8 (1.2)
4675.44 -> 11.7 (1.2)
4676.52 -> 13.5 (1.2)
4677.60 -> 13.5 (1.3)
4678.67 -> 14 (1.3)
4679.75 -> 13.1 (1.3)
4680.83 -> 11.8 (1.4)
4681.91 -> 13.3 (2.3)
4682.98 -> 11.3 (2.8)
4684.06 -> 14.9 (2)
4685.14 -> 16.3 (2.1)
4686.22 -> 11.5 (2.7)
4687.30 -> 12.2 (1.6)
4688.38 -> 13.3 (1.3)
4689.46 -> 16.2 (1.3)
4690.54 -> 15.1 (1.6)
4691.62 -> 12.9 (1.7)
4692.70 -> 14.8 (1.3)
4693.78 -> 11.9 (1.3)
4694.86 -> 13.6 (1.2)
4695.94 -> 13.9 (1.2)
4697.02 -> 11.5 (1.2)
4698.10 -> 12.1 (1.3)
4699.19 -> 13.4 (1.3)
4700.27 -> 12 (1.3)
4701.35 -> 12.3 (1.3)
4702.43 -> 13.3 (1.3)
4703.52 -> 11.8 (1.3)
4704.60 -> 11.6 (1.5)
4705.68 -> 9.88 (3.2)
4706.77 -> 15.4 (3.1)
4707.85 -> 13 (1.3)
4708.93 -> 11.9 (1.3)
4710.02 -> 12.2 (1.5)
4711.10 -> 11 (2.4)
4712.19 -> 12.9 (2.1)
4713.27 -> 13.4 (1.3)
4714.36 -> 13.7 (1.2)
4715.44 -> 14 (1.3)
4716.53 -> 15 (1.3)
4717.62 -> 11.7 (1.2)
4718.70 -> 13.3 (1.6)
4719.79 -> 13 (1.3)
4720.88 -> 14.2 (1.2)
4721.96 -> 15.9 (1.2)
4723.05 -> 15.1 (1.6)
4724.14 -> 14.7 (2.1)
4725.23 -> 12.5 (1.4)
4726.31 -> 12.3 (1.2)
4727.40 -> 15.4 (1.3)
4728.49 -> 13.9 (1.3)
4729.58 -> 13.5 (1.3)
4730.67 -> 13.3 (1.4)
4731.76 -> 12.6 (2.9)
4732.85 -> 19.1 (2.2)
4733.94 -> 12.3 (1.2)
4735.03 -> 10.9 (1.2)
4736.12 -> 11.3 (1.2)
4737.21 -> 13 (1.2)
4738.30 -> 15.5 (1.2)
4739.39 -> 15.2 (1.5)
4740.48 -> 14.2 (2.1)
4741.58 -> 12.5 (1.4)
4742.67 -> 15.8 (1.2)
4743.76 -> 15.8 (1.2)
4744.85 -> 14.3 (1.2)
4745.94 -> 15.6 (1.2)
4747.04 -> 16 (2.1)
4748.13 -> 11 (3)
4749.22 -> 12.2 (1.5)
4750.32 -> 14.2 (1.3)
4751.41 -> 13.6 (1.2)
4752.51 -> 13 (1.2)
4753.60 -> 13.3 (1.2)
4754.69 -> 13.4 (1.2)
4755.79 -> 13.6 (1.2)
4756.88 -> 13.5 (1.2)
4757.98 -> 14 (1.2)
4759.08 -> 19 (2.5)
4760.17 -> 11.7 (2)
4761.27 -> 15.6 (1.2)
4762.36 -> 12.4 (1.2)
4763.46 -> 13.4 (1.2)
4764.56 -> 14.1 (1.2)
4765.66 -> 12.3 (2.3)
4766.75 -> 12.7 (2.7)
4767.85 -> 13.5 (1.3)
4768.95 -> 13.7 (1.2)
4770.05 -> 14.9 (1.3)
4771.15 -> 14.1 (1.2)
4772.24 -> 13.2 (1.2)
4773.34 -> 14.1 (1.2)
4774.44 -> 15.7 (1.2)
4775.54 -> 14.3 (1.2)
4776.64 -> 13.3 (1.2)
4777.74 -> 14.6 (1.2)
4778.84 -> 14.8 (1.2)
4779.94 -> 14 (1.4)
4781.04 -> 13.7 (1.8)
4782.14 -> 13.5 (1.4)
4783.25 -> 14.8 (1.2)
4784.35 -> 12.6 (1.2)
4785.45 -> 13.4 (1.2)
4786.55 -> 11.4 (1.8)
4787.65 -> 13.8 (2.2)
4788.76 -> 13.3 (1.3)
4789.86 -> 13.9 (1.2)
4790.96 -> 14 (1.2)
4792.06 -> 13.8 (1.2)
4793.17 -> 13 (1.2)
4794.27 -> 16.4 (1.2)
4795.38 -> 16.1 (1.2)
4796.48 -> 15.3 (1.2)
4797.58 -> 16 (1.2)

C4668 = 4.8 angstroms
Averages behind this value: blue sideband 14.3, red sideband 13.9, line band 13.3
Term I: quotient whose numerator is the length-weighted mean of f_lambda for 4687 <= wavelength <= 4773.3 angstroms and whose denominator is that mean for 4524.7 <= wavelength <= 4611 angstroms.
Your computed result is 1.02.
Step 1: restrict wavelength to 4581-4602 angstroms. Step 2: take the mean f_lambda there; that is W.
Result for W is 13.4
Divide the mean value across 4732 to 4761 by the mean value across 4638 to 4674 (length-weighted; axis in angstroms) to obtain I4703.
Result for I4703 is 1.03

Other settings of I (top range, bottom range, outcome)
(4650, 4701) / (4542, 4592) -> 1.00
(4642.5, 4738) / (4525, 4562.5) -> 1.05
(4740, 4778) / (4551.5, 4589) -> 1.03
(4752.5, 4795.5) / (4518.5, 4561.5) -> 1.09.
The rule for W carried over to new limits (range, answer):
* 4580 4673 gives 13.8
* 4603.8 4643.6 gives 14.2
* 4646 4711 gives 13.2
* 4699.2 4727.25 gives 13.1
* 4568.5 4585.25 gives 13.6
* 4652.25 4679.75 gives 13.6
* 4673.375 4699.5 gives 13.3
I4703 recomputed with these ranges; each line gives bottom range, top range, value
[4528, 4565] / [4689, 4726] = 1.03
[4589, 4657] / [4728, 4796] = 1.01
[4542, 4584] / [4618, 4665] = 1.03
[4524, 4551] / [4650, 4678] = 1.07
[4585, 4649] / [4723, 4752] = 1.00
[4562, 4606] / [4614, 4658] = 1.01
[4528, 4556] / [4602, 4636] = 1.12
